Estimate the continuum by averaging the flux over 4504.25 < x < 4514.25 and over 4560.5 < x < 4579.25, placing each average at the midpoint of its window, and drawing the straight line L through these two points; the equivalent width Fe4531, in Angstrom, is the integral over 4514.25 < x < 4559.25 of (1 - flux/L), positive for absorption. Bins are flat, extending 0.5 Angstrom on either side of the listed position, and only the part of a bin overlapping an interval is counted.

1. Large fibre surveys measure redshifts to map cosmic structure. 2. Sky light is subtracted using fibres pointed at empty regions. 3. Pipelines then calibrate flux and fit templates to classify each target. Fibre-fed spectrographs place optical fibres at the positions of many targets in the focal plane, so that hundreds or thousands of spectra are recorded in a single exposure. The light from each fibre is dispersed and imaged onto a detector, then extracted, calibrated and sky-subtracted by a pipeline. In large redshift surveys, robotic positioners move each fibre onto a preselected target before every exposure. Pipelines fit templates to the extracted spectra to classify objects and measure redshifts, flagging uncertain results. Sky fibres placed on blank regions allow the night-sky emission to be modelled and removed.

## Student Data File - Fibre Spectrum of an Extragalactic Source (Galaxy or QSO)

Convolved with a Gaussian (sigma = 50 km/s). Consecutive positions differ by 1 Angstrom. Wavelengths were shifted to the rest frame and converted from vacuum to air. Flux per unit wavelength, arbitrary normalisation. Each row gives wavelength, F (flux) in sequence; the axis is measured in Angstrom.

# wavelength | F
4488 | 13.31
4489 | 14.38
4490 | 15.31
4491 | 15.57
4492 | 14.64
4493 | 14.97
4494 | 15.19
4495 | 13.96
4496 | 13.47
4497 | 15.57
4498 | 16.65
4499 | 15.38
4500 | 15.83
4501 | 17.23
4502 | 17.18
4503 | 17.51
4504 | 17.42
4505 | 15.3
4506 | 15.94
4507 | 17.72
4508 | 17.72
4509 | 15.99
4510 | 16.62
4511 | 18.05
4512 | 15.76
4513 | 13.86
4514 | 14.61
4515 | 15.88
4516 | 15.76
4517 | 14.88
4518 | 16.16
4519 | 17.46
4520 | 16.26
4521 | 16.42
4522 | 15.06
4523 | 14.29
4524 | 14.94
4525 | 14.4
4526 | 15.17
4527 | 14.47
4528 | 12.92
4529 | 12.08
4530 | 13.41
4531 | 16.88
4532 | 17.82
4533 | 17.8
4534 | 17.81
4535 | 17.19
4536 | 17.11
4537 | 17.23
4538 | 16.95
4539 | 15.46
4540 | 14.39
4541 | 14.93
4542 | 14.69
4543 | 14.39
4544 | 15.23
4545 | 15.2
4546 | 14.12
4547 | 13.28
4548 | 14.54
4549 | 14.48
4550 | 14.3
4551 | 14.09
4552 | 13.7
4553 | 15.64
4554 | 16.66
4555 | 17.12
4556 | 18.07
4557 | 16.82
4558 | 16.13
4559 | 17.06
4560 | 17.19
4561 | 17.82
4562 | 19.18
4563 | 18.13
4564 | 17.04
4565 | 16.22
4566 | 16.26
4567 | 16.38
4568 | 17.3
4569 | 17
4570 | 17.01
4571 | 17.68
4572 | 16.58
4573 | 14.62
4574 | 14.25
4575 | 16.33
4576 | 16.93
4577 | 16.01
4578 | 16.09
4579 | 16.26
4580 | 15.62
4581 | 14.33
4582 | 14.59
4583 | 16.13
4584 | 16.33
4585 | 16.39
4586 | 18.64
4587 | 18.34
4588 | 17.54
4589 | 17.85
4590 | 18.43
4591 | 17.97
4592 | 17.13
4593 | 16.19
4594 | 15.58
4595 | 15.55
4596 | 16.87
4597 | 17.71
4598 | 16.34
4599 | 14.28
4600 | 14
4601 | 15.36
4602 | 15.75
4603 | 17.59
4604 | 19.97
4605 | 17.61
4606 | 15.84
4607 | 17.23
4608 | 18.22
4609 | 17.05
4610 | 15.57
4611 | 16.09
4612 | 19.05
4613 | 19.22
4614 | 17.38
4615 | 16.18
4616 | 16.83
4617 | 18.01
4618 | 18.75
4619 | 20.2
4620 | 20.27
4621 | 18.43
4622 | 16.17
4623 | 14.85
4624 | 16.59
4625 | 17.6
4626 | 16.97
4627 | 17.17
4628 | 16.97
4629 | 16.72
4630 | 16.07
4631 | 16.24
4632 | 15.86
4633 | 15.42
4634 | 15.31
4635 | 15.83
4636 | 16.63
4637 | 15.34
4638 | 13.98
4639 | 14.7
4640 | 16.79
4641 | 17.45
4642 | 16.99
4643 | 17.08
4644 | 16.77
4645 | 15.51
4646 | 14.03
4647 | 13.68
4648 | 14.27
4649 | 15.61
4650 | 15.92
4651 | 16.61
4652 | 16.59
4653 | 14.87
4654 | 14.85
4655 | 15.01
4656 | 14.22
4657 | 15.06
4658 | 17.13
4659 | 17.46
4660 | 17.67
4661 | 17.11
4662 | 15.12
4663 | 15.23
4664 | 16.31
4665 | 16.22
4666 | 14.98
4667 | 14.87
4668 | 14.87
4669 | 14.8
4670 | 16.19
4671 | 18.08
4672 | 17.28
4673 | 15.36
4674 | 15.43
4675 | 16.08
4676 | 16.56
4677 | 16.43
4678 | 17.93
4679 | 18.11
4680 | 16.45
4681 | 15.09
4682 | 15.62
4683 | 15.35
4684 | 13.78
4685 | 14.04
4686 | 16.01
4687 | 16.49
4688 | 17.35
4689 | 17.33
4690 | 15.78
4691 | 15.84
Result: 2.5 Angstrom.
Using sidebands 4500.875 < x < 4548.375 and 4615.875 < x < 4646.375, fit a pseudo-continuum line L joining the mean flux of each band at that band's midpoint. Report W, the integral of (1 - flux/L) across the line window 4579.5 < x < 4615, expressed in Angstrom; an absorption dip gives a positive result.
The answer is -0.9 Angstrom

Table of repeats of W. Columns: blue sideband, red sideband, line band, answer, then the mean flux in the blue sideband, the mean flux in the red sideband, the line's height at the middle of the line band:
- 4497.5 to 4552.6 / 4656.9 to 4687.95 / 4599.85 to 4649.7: -2.23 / 15.6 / 16.1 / 15.9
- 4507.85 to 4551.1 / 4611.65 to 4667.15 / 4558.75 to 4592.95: -2.03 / 15.5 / 16.4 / 15.8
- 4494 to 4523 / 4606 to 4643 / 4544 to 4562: 0.66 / 16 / 16.9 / 16.3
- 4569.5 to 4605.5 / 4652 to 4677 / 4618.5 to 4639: -0.52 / 16.5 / 15.9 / 16.2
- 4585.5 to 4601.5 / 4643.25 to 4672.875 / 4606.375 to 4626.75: -1.41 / 16.7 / 15.7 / 16.4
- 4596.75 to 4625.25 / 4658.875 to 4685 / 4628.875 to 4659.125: 1.54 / 17.2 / 16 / 16.6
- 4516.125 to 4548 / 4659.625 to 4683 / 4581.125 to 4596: -1.06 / 15.4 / 16.1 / 15.7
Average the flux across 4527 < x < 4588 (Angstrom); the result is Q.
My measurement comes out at 16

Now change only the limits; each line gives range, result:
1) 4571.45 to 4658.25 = 16.4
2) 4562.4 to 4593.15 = 16.6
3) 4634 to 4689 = 15.9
